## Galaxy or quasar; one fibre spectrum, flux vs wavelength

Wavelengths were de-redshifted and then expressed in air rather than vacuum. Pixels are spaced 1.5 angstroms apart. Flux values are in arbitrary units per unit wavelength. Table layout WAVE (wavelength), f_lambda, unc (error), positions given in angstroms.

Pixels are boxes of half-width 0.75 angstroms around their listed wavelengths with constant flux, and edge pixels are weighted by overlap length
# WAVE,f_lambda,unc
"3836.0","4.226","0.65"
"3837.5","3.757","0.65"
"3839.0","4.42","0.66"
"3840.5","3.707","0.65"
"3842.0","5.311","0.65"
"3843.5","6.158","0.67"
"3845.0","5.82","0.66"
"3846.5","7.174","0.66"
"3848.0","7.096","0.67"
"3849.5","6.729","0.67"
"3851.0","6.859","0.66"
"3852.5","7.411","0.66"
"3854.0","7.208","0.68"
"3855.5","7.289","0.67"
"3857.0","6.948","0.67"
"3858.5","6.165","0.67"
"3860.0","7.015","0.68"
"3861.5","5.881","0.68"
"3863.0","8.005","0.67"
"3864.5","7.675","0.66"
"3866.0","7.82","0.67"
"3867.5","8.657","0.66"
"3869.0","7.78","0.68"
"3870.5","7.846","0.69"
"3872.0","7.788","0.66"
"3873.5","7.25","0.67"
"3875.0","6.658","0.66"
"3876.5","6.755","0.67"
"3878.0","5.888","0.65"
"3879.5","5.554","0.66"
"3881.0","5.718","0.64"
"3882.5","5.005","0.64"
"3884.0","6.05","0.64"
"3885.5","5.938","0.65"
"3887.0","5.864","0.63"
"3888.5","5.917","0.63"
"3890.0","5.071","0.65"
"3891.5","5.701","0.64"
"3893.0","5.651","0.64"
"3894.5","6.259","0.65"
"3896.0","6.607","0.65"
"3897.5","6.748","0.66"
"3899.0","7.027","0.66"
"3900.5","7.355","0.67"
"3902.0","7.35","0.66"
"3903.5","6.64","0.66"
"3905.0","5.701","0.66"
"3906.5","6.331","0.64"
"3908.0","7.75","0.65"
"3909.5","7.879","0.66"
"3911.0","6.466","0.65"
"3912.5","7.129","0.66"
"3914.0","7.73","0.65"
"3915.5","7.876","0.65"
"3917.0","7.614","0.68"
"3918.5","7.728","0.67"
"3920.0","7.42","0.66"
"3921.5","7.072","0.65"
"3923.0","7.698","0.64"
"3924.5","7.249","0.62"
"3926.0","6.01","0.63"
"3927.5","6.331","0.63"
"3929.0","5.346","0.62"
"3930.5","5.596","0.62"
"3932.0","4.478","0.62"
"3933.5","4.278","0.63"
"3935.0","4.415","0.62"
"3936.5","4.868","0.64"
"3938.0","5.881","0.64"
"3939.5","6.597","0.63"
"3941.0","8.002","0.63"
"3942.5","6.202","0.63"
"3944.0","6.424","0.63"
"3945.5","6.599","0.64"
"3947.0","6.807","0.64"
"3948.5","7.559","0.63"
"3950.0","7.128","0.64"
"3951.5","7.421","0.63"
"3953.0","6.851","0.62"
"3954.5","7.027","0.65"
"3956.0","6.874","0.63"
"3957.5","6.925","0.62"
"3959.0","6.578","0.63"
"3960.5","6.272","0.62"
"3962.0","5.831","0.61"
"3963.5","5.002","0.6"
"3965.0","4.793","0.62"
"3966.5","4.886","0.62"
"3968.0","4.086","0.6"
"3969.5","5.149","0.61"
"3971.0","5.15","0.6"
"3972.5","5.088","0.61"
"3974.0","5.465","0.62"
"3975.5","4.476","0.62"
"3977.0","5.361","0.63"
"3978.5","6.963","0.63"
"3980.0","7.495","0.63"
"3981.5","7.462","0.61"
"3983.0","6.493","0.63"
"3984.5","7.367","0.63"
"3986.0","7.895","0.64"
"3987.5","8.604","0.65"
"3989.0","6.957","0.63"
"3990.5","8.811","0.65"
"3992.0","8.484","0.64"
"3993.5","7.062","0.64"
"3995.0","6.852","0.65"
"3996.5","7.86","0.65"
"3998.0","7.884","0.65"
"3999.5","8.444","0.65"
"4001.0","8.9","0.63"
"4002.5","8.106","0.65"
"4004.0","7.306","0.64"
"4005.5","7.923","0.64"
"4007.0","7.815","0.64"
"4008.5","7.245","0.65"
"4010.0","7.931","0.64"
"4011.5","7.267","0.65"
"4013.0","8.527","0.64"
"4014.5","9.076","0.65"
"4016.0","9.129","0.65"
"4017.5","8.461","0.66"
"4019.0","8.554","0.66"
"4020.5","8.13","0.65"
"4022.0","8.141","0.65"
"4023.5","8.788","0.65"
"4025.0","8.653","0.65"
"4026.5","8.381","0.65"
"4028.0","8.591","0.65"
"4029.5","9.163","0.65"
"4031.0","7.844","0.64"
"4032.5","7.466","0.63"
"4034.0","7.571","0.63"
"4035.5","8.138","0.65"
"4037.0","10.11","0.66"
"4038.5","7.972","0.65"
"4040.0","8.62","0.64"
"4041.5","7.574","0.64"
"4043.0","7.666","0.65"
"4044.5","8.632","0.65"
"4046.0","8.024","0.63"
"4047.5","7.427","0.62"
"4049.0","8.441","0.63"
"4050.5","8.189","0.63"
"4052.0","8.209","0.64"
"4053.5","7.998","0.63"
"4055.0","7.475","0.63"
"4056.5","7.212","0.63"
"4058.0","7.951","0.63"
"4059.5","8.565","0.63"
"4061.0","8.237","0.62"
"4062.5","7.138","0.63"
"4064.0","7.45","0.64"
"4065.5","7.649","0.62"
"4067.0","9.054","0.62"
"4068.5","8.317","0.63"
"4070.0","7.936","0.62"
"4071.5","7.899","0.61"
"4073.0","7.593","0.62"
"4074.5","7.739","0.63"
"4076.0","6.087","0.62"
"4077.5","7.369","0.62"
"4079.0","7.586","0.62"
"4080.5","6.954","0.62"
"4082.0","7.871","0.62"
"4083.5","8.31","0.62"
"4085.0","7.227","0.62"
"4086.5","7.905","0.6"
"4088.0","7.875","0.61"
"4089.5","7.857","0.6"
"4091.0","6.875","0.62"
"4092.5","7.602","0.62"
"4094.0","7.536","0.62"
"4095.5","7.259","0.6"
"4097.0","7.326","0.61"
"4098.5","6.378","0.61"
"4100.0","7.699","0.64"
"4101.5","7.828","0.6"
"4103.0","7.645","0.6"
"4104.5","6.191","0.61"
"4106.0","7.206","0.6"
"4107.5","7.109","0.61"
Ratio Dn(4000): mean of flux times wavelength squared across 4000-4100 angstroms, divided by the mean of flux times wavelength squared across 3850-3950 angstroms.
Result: 1.29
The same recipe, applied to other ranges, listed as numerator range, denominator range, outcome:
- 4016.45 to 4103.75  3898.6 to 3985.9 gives 1.31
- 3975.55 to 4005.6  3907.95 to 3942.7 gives 1.19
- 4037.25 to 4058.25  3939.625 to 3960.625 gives 1.22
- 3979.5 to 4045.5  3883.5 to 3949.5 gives 1.31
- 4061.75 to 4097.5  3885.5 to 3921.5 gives 1.23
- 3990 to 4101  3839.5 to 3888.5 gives 1.31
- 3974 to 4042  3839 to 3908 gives 1.29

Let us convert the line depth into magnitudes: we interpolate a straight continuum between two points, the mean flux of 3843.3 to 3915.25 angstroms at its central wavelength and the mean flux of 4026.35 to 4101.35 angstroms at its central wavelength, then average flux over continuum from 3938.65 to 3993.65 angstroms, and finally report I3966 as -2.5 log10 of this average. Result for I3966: 0.11 mag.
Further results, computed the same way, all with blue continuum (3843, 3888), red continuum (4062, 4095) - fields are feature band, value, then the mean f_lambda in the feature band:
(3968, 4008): 0.03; 7.07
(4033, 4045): -0.11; 8.26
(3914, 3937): 0.11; 6.33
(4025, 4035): -0.11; 8.2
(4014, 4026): -0.16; 8.6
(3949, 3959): 0.02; 7.02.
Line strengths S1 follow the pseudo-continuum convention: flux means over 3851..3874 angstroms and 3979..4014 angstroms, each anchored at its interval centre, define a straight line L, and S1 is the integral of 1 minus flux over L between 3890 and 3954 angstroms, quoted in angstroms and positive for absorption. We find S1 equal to 8.0 angstroms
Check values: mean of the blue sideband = 7.37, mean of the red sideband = 7.77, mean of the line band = 6.6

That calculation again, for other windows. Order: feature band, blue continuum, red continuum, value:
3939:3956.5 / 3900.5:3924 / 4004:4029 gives 1.4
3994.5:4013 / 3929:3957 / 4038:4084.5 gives -2.0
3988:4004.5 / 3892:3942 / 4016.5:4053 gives -0.4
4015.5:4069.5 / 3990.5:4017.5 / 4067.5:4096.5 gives -2.6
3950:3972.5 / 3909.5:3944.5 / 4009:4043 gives 3.7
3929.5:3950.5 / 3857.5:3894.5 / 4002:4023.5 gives 3.7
